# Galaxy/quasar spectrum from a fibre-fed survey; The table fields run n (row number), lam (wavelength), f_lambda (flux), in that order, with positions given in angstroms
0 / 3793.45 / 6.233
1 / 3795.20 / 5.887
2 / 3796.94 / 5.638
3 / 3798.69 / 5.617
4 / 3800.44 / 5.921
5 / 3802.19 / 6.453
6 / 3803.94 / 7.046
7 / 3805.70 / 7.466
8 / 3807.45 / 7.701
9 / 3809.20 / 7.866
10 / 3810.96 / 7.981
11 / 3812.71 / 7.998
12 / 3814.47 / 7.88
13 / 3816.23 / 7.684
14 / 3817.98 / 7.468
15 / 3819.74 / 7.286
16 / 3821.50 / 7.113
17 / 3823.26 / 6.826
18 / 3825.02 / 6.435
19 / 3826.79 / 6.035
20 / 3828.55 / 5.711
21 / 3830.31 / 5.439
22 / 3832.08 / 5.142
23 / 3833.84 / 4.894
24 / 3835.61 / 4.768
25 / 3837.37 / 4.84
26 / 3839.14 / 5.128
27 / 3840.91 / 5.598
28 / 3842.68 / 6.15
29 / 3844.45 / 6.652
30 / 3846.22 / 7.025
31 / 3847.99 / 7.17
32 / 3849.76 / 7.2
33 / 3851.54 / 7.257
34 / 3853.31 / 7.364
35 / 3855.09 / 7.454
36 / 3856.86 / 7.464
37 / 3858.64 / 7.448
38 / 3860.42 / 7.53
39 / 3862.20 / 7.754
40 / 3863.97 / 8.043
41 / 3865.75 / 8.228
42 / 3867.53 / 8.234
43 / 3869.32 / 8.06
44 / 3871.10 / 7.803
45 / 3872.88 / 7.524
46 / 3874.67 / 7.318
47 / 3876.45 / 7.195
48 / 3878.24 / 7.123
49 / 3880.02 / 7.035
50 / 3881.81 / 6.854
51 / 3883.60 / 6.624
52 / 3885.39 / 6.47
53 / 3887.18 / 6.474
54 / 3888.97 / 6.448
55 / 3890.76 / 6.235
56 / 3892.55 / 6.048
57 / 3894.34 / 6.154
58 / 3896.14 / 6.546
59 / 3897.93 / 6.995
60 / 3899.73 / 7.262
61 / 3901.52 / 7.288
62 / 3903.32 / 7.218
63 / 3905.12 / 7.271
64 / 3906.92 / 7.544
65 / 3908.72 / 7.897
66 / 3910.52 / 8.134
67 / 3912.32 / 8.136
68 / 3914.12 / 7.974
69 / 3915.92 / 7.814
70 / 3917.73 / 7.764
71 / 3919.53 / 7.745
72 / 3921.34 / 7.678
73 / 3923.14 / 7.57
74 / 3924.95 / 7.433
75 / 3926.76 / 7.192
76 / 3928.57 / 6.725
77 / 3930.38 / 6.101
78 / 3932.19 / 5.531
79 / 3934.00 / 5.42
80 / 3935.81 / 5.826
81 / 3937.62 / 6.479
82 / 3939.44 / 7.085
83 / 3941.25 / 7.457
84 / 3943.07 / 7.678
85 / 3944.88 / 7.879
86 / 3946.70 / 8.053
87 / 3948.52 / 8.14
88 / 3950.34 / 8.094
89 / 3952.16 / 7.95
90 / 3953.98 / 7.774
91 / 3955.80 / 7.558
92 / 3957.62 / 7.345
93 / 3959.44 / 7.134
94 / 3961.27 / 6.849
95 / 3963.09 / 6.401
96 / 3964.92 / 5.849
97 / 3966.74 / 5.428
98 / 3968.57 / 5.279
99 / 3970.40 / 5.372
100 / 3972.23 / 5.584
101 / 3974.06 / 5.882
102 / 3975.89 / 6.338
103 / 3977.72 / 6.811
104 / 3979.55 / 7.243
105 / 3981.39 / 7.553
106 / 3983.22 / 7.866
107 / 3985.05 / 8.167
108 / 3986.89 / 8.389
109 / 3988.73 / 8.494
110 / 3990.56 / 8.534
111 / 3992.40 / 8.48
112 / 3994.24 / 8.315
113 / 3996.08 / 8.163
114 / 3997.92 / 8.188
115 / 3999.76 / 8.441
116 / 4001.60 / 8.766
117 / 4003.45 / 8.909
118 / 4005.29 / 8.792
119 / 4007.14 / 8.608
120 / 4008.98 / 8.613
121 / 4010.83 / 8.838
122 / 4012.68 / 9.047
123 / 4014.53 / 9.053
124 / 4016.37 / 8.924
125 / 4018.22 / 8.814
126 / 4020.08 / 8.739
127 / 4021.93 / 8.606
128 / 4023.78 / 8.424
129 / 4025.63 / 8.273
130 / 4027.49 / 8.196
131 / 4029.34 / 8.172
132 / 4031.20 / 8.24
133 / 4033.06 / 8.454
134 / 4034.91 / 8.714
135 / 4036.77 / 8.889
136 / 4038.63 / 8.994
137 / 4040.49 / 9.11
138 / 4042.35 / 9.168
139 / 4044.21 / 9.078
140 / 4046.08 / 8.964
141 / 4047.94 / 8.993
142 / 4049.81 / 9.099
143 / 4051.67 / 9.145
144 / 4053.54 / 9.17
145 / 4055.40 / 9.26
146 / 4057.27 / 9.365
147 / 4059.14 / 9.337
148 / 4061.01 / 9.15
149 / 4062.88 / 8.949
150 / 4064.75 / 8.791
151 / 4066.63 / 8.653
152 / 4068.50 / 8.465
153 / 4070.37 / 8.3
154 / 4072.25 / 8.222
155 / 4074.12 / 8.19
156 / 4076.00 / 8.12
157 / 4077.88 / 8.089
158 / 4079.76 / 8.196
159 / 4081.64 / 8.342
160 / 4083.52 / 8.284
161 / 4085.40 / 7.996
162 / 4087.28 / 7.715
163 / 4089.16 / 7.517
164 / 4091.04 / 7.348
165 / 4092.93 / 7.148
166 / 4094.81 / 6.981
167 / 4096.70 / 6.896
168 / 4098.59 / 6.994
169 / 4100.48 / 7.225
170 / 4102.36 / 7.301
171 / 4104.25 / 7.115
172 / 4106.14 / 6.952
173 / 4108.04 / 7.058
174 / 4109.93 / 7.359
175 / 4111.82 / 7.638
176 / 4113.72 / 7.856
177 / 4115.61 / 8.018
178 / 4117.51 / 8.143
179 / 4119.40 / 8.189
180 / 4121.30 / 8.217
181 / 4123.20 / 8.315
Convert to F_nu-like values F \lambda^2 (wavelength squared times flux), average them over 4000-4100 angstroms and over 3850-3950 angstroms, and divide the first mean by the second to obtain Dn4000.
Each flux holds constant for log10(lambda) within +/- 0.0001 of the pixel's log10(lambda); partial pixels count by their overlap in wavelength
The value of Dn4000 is 1.3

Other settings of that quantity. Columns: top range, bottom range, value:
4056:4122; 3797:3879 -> 1.30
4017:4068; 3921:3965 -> 1.31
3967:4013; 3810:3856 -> 1.28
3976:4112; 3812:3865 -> 1.37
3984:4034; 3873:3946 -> 1.27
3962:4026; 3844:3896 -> 1.16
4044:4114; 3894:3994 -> 1.21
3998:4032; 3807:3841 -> 1.47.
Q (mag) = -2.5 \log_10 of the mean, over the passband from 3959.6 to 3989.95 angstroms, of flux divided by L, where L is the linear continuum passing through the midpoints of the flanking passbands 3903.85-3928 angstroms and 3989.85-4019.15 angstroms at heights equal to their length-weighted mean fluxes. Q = 0.23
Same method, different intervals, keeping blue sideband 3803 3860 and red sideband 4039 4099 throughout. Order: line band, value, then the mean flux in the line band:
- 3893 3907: 0.04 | 6.97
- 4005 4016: -0.11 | 8.83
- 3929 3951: 0.08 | 6.96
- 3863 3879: -0.11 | 7.73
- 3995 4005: -0.08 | 8.51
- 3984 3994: -0.07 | 8.4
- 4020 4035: -0.04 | 8.39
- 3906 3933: -0.01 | 7.42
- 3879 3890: 0.07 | 6.65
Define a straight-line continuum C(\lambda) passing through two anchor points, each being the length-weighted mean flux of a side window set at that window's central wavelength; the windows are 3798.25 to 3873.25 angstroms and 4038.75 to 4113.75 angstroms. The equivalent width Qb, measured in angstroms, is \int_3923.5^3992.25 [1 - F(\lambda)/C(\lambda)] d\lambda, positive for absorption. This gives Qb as 4.9 angstroms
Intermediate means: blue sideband 6.9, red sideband 8.2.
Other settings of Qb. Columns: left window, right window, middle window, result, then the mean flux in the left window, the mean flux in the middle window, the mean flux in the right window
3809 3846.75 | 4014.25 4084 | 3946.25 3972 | 2.9 angstroms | 6.42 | 6.89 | 8.71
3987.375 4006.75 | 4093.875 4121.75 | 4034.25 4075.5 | -4.9 angstroms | 8.51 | 8.9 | 7.45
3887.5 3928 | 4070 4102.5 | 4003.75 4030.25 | -3.9 angstroms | 7.27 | 8.66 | 7.71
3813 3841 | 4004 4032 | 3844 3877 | -4.5 angstroms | 6.19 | 7.53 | 8.63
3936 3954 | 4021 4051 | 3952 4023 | 3.6 angstroms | 7.58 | 7.72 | 8.72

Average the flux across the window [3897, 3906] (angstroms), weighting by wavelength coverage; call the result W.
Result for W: 7.21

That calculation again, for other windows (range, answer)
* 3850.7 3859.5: 7.4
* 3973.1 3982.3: 6.76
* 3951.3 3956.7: 7.76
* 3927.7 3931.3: 6.41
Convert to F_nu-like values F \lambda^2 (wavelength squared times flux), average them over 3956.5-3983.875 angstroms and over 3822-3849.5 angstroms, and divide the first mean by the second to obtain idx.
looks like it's 1.2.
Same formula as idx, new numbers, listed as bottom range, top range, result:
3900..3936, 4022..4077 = 1.29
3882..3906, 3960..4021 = 1.21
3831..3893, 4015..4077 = 1.41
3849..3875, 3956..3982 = 0.88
